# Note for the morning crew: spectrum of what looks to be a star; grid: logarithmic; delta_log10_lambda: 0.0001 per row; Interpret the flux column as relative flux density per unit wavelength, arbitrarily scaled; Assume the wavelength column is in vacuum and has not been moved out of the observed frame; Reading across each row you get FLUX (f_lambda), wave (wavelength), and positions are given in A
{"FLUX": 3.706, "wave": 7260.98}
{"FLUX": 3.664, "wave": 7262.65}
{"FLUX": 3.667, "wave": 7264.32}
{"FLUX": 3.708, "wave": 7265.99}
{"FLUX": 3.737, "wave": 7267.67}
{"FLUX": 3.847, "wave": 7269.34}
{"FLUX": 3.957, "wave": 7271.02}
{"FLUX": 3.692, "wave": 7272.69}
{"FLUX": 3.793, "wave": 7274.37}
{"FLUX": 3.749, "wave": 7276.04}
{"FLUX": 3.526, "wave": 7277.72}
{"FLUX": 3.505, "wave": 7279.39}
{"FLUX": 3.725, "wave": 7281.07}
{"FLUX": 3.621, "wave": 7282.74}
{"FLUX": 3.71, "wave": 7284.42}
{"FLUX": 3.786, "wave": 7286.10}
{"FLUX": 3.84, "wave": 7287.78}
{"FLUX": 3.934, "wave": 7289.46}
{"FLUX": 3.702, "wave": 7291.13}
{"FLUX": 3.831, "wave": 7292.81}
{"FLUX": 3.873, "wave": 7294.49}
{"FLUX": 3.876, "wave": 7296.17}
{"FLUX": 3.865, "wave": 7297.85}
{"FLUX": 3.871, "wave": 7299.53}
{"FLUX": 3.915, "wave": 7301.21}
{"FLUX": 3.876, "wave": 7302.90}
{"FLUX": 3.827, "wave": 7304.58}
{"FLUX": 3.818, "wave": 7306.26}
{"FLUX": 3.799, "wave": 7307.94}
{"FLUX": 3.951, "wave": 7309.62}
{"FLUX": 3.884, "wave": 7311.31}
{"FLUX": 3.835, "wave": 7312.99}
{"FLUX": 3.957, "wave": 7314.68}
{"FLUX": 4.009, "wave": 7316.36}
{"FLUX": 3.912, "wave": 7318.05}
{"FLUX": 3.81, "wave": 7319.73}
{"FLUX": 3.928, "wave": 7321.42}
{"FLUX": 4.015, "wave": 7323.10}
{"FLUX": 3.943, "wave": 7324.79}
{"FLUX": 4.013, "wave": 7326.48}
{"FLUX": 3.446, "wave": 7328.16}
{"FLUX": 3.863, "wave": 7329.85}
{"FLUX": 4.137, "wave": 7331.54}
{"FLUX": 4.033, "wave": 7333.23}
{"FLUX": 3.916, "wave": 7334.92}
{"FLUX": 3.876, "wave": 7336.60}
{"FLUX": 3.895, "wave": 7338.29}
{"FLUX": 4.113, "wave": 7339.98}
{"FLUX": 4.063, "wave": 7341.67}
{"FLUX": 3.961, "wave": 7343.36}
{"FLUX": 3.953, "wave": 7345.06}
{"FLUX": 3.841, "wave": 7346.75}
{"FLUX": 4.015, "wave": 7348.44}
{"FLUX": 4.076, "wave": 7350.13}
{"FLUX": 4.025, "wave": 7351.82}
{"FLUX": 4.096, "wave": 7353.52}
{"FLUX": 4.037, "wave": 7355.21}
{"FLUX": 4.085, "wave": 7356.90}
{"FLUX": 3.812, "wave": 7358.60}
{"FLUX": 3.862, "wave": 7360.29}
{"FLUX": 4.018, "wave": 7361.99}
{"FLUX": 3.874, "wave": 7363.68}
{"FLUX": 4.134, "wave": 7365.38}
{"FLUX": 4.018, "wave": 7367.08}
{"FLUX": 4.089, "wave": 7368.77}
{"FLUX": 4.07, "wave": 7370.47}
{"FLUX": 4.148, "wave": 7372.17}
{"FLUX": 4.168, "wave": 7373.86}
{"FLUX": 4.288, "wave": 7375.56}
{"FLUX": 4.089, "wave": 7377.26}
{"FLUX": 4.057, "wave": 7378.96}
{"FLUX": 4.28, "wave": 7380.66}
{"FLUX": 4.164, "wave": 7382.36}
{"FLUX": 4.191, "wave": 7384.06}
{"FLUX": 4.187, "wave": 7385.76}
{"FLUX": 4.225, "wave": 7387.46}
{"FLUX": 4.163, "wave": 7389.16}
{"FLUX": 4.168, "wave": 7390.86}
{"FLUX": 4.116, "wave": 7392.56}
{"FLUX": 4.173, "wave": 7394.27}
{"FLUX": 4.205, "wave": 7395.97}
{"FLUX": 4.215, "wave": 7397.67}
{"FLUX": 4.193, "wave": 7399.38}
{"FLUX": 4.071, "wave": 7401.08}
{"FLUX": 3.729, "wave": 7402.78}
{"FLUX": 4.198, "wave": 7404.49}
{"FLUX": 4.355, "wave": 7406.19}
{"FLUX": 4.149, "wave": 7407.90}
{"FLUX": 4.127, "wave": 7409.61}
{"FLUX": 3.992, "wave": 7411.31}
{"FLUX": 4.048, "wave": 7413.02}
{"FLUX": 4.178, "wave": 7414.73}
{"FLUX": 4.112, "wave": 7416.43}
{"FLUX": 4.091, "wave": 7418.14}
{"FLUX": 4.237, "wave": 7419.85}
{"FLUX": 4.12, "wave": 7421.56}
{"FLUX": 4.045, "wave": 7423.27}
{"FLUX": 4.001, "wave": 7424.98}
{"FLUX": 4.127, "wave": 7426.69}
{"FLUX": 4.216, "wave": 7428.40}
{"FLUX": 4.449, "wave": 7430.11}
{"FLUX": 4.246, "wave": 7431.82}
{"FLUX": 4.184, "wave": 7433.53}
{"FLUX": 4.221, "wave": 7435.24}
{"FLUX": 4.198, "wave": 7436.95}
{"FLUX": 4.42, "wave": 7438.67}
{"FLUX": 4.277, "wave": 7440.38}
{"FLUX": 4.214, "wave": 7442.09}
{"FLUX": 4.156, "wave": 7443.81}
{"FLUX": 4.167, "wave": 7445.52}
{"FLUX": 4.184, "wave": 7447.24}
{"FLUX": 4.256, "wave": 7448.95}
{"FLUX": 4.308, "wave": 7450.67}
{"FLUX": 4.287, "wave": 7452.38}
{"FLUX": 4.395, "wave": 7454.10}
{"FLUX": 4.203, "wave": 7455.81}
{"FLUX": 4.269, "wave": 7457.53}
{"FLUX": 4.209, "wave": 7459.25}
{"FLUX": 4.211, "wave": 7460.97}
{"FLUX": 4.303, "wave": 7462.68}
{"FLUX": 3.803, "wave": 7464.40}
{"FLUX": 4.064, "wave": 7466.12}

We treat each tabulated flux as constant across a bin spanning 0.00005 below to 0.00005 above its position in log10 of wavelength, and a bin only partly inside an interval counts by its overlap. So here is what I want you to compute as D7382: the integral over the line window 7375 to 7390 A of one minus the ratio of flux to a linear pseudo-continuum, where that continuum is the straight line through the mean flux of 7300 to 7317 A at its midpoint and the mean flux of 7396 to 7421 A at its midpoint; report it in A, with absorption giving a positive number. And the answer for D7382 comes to -0.4 A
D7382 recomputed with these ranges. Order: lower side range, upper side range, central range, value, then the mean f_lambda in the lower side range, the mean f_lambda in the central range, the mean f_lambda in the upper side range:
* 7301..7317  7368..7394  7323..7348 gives 0.30 A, 3.88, 3.94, 4.16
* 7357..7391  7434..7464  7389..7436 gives 0.29 A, 4.1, 4.15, 4.24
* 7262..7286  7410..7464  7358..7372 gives -0.04 A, 3.71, 3.99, 4.2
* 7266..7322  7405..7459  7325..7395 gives -0.73 A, 3.81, 4.04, 4.2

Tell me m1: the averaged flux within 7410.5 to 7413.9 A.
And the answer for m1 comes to 4.01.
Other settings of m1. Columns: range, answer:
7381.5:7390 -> 4.19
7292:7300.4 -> 3.86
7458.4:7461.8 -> 4.21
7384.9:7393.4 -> 4.17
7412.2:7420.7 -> 4.13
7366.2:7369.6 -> 4.06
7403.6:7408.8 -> 4.22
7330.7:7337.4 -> 3.99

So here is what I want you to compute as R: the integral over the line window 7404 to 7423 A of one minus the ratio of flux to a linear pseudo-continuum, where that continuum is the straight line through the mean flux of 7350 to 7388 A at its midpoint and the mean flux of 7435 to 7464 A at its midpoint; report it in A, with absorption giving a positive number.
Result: 0.1 A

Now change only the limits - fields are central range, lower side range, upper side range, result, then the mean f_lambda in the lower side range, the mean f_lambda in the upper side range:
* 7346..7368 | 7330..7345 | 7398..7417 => 0.2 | 3.99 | 4.11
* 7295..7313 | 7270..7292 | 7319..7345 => -0.2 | 3.74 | 3.93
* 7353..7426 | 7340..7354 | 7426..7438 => 0.3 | 4.01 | 4.24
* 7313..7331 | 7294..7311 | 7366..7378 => 0.2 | 3.87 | 4.13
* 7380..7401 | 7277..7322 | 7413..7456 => -0.5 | 3.82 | 4.21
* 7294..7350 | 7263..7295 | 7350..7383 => -0.1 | 3.75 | 4.07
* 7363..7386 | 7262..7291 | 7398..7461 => -0.6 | 3.73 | 4.18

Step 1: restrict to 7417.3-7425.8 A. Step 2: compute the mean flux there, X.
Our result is 4.1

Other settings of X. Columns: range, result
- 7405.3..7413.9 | 4.13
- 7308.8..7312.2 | 3.91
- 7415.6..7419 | 4.1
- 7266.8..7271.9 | 3.84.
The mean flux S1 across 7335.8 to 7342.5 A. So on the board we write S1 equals 3.99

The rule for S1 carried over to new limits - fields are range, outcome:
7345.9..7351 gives 3.98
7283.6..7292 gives 3.8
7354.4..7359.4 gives 3.98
